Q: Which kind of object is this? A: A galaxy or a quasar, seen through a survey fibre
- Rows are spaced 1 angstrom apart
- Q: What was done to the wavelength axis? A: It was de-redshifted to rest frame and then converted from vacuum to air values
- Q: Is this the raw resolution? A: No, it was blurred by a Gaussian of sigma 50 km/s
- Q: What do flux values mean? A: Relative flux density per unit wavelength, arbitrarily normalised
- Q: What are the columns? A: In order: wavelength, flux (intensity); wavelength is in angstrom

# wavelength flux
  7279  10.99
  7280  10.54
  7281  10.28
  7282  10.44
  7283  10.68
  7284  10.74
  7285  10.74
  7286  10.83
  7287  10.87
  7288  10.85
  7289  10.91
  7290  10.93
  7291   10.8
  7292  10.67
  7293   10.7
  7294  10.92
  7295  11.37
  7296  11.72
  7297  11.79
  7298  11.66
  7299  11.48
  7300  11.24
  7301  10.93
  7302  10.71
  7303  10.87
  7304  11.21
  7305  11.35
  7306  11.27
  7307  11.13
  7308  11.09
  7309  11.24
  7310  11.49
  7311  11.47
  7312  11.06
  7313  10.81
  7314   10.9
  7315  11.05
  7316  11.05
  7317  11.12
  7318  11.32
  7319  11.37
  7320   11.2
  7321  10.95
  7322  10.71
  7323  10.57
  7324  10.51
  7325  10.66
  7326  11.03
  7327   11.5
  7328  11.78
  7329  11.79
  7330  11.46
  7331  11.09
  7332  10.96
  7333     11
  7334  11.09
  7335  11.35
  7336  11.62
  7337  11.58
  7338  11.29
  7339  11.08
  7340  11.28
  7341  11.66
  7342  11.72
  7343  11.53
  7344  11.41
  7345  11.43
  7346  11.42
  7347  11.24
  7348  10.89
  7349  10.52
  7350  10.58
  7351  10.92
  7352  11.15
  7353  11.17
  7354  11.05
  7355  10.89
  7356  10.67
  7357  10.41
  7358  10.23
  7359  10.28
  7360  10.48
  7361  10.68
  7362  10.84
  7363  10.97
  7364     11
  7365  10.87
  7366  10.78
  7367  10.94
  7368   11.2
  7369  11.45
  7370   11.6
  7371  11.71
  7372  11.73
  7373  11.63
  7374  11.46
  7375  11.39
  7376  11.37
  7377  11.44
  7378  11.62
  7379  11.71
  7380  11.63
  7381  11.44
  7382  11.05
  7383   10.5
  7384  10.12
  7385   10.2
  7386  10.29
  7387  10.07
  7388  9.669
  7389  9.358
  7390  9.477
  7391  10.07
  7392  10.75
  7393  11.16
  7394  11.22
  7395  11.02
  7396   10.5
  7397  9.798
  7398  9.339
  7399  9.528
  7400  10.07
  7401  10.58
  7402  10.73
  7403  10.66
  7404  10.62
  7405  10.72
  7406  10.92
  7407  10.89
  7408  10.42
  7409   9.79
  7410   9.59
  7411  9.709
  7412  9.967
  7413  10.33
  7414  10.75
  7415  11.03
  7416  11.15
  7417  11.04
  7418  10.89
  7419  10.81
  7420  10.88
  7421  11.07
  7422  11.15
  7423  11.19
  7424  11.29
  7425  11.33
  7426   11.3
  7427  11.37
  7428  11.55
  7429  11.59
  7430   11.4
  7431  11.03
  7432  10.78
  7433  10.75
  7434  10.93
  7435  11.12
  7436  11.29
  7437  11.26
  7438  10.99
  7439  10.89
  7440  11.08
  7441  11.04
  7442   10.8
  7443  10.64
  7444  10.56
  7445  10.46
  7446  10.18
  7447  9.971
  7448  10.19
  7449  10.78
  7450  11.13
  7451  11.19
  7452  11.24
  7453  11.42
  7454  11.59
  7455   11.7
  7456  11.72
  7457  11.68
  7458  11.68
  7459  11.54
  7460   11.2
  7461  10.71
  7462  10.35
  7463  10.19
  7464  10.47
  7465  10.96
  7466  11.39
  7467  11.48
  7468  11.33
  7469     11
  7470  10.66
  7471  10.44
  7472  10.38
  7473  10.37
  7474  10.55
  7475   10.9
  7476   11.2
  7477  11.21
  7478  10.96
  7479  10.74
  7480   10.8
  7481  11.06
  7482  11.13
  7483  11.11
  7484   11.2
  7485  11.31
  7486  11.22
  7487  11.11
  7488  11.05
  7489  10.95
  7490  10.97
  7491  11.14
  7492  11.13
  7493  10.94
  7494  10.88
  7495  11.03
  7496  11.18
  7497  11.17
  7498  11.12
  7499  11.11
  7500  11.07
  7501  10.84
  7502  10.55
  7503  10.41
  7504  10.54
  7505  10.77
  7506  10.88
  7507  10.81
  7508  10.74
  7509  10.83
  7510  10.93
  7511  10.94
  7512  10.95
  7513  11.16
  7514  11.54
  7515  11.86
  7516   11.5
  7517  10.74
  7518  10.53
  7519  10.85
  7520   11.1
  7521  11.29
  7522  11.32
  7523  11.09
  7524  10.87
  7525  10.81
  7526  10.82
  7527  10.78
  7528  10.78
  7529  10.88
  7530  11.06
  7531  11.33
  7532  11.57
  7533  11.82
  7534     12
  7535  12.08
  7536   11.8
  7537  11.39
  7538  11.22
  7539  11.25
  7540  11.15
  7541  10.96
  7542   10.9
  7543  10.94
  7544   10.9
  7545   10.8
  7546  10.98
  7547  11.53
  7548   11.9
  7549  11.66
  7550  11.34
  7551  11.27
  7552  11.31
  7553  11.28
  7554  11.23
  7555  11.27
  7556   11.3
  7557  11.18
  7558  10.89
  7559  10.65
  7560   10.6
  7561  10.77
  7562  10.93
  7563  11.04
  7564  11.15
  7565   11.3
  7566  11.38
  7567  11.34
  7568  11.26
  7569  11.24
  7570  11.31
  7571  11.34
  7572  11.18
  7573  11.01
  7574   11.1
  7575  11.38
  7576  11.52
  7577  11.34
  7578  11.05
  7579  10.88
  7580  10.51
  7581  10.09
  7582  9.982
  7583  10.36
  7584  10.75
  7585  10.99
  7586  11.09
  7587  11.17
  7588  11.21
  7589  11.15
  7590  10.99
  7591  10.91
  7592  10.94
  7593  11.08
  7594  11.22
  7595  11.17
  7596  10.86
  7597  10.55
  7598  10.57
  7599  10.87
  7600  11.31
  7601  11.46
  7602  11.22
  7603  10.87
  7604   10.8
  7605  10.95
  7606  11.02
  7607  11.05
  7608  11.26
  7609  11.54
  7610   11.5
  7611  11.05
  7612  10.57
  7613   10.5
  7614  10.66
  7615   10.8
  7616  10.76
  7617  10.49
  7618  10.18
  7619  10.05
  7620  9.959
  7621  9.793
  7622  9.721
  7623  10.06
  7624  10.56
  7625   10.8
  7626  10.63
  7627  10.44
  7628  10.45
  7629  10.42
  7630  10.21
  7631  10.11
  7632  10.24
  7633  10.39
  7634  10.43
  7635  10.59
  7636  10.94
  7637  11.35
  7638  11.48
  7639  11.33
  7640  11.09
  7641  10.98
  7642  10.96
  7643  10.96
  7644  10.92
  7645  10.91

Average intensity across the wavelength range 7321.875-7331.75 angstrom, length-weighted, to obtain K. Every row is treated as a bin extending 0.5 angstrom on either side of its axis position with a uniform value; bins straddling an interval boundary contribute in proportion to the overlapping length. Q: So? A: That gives 11.1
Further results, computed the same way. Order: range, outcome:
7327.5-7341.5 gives 11.4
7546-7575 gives 11.2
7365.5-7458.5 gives 10.9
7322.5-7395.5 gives 11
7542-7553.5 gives 11.2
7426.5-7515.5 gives 11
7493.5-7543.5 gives 11.1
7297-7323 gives 11.1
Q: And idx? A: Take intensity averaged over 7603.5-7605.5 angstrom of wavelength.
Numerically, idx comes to 10.9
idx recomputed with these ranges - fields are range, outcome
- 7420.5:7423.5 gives 11.1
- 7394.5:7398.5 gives 10.2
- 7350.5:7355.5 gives 11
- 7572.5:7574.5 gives 11.1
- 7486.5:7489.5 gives 11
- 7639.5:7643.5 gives 11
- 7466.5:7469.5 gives 11.3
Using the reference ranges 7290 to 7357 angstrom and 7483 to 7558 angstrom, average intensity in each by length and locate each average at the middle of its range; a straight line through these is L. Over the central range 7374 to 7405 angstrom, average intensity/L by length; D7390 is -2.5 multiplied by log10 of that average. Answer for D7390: 0.05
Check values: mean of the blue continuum 11.2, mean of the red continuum 11.1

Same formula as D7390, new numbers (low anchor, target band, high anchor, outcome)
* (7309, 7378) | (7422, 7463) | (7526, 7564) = 0.010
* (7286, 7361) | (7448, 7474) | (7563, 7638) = -0.007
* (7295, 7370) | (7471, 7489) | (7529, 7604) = 0.017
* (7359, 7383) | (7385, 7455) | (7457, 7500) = 0.041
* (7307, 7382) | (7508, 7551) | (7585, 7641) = -0.029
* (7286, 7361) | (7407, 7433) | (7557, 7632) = 0.015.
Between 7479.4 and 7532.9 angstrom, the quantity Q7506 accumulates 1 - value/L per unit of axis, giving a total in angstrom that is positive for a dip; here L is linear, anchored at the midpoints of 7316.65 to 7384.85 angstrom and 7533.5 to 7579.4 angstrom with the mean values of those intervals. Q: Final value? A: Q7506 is 0.9 angstrom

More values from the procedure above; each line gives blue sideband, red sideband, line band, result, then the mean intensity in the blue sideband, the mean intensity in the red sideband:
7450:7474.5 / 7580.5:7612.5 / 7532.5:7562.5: -0.7 angstrom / 11.1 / 11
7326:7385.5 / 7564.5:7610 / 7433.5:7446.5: 0.3 angstrom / 11.1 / 11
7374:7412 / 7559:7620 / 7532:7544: -0.6 angstrom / 10.5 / 10.9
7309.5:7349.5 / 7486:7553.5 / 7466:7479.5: 0.3 angstrom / 11.2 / 11.1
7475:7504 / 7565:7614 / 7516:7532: 0.0 angstrom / 11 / 11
